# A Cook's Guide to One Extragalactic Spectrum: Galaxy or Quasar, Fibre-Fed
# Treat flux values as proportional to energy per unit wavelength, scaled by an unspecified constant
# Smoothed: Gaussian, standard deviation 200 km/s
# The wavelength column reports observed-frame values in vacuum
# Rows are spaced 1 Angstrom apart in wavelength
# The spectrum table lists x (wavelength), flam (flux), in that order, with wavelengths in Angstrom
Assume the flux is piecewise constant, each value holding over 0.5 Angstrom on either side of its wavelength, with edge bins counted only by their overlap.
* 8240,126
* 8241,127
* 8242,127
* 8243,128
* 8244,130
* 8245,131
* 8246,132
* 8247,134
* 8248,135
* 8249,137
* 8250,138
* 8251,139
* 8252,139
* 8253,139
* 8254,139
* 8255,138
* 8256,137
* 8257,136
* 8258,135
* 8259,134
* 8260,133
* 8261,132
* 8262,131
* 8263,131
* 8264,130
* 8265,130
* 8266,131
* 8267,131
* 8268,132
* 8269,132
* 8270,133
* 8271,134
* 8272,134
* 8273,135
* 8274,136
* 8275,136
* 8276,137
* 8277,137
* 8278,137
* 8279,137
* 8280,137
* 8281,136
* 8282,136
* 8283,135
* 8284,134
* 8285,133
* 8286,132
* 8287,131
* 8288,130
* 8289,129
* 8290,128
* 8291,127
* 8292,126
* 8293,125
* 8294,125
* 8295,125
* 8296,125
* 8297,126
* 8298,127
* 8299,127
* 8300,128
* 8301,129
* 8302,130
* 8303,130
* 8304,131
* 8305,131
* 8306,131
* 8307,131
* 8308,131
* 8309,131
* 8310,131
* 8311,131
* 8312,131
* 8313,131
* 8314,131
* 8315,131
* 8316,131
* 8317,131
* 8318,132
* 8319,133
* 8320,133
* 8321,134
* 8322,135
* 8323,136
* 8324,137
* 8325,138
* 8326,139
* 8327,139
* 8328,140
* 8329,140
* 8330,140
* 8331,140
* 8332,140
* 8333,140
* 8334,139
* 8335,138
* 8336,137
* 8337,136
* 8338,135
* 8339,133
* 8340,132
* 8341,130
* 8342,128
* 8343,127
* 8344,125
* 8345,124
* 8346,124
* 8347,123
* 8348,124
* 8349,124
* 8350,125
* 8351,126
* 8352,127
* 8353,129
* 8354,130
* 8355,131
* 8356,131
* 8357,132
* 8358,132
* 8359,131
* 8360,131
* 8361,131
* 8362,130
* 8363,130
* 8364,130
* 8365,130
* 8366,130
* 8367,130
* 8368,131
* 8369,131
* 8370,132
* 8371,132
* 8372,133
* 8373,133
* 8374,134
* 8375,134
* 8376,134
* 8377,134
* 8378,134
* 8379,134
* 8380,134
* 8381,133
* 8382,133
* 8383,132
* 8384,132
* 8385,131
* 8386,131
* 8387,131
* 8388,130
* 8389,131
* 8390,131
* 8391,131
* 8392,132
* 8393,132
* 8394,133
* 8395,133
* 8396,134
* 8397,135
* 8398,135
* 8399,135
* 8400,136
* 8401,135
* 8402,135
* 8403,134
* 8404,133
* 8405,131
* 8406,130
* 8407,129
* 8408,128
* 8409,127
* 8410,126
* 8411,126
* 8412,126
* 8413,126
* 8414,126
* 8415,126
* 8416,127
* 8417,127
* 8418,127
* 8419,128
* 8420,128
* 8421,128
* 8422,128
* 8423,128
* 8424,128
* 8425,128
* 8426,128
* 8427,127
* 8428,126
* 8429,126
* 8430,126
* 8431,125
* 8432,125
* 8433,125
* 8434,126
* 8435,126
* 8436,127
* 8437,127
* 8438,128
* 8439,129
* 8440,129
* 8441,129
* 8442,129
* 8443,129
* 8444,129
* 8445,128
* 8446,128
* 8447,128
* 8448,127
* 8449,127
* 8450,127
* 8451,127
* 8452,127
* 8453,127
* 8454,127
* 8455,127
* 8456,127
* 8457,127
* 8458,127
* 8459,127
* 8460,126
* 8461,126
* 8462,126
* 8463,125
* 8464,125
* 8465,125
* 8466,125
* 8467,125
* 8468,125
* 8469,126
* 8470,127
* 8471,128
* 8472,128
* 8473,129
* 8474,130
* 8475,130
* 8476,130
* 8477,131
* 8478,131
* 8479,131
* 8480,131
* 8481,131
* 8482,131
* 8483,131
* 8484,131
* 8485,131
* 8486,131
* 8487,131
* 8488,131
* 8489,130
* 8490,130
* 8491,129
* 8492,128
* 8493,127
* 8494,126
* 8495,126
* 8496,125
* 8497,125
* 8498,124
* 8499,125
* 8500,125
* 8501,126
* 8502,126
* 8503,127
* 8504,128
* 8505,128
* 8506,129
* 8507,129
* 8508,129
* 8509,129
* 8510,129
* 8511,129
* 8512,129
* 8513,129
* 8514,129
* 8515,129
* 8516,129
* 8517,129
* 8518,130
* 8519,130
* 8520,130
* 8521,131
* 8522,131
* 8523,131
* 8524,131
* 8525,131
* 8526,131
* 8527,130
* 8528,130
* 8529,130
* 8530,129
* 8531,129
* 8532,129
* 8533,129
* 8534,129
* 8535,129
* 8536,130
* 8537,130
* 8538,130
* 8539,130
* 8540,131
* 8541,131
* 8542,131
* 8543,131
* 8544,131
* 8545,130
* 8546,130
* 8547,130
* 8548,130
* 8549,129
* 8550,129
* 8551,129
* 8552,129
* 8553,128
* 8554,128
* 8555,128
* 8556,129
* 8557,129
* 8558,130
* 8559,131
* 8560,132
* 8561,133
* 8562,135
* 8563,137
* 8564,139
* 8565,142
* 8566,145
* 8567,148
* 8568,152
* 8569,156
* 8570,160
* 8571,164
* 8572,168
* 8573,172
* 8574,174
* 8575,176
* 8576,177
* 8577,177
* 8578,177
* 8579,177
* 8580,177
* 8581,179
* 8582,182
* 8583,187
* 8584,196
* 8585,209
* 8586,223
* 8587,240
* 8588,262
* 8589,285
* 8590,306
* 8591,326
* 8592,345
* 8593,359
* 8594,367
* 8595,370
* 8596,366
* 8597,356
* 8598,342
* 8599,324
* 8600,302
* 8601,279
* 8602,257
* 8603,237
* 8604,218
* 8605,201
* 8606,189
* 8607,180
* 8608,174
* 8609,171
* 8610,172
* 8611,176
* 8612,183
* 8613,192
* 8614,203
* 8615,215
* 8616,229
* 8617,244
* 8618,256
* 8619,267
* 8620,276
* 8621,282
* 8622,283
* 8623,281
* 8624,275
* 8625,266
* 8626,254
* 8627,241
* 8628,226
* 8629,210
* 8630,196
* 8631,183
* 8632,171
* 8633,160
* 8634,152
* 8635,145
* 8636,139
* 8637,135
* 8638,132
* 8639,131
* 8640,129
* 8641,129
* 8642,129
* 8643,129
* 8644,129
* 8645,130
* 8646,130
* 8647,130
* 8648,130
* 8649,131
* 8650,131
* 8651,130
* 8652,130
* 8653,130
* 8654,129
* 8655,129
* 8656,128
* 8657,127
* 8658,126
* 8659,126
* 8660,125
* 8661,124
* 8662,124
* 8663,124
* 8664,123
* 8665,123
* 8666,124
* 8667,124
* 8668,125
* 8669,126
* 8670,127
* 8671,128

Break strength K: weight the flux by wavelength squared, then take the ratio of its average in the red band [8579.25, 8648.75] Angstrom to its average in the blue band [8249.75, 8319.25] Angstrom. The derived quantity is 1.80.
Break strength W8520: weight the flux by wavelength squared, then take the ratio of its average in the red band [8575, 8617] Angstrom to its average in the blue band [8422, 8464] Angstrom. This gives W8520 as 1.96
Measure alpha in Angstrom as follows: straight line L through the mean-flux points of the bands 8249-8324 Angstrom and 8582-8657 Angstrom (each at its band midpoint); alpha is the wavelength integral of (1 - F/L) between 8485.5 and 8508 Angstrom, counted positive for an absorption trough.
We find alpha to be 6.8 Angstrom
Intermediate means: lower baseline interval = 132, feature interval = 128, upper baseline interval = 212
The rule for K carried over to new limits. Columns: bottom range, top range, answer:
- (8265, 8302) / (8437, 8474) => 1.01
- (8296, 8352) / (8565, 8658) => 1.65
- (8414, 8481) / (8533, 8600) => 1.49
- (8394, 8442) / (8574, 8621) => 1.95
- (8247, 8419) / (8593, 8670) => 1.55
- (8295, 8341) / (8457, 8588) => 1.09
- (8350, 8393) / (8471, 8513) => 1.01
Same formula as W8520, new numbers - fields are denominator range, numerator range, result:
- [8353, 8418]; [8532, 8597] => 1.40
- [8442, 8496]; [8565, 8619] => 1.82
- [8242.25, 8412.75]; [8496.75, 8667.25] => 1.36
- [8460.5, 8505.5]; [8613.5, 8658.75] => 1.44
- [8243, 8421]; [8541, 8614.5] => 1.56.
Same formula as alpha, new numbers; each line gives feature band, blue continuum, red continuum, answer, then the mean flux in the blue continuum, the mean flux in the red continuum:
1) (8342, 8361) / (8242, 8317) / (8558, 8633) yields 3.07 Angstrom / 132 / 220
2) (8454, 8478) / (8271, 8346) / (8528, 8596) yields 4.49 Angstrom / 133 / 171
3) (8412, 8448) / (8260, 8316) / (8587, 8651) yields 8.96 Angstrom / 131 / 220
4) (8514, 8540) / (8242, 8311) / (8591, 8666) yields 7.15 Angstrom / 132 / 198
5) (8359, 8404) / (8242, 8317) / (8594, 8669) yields 4.92 Angstrom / 132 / 189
